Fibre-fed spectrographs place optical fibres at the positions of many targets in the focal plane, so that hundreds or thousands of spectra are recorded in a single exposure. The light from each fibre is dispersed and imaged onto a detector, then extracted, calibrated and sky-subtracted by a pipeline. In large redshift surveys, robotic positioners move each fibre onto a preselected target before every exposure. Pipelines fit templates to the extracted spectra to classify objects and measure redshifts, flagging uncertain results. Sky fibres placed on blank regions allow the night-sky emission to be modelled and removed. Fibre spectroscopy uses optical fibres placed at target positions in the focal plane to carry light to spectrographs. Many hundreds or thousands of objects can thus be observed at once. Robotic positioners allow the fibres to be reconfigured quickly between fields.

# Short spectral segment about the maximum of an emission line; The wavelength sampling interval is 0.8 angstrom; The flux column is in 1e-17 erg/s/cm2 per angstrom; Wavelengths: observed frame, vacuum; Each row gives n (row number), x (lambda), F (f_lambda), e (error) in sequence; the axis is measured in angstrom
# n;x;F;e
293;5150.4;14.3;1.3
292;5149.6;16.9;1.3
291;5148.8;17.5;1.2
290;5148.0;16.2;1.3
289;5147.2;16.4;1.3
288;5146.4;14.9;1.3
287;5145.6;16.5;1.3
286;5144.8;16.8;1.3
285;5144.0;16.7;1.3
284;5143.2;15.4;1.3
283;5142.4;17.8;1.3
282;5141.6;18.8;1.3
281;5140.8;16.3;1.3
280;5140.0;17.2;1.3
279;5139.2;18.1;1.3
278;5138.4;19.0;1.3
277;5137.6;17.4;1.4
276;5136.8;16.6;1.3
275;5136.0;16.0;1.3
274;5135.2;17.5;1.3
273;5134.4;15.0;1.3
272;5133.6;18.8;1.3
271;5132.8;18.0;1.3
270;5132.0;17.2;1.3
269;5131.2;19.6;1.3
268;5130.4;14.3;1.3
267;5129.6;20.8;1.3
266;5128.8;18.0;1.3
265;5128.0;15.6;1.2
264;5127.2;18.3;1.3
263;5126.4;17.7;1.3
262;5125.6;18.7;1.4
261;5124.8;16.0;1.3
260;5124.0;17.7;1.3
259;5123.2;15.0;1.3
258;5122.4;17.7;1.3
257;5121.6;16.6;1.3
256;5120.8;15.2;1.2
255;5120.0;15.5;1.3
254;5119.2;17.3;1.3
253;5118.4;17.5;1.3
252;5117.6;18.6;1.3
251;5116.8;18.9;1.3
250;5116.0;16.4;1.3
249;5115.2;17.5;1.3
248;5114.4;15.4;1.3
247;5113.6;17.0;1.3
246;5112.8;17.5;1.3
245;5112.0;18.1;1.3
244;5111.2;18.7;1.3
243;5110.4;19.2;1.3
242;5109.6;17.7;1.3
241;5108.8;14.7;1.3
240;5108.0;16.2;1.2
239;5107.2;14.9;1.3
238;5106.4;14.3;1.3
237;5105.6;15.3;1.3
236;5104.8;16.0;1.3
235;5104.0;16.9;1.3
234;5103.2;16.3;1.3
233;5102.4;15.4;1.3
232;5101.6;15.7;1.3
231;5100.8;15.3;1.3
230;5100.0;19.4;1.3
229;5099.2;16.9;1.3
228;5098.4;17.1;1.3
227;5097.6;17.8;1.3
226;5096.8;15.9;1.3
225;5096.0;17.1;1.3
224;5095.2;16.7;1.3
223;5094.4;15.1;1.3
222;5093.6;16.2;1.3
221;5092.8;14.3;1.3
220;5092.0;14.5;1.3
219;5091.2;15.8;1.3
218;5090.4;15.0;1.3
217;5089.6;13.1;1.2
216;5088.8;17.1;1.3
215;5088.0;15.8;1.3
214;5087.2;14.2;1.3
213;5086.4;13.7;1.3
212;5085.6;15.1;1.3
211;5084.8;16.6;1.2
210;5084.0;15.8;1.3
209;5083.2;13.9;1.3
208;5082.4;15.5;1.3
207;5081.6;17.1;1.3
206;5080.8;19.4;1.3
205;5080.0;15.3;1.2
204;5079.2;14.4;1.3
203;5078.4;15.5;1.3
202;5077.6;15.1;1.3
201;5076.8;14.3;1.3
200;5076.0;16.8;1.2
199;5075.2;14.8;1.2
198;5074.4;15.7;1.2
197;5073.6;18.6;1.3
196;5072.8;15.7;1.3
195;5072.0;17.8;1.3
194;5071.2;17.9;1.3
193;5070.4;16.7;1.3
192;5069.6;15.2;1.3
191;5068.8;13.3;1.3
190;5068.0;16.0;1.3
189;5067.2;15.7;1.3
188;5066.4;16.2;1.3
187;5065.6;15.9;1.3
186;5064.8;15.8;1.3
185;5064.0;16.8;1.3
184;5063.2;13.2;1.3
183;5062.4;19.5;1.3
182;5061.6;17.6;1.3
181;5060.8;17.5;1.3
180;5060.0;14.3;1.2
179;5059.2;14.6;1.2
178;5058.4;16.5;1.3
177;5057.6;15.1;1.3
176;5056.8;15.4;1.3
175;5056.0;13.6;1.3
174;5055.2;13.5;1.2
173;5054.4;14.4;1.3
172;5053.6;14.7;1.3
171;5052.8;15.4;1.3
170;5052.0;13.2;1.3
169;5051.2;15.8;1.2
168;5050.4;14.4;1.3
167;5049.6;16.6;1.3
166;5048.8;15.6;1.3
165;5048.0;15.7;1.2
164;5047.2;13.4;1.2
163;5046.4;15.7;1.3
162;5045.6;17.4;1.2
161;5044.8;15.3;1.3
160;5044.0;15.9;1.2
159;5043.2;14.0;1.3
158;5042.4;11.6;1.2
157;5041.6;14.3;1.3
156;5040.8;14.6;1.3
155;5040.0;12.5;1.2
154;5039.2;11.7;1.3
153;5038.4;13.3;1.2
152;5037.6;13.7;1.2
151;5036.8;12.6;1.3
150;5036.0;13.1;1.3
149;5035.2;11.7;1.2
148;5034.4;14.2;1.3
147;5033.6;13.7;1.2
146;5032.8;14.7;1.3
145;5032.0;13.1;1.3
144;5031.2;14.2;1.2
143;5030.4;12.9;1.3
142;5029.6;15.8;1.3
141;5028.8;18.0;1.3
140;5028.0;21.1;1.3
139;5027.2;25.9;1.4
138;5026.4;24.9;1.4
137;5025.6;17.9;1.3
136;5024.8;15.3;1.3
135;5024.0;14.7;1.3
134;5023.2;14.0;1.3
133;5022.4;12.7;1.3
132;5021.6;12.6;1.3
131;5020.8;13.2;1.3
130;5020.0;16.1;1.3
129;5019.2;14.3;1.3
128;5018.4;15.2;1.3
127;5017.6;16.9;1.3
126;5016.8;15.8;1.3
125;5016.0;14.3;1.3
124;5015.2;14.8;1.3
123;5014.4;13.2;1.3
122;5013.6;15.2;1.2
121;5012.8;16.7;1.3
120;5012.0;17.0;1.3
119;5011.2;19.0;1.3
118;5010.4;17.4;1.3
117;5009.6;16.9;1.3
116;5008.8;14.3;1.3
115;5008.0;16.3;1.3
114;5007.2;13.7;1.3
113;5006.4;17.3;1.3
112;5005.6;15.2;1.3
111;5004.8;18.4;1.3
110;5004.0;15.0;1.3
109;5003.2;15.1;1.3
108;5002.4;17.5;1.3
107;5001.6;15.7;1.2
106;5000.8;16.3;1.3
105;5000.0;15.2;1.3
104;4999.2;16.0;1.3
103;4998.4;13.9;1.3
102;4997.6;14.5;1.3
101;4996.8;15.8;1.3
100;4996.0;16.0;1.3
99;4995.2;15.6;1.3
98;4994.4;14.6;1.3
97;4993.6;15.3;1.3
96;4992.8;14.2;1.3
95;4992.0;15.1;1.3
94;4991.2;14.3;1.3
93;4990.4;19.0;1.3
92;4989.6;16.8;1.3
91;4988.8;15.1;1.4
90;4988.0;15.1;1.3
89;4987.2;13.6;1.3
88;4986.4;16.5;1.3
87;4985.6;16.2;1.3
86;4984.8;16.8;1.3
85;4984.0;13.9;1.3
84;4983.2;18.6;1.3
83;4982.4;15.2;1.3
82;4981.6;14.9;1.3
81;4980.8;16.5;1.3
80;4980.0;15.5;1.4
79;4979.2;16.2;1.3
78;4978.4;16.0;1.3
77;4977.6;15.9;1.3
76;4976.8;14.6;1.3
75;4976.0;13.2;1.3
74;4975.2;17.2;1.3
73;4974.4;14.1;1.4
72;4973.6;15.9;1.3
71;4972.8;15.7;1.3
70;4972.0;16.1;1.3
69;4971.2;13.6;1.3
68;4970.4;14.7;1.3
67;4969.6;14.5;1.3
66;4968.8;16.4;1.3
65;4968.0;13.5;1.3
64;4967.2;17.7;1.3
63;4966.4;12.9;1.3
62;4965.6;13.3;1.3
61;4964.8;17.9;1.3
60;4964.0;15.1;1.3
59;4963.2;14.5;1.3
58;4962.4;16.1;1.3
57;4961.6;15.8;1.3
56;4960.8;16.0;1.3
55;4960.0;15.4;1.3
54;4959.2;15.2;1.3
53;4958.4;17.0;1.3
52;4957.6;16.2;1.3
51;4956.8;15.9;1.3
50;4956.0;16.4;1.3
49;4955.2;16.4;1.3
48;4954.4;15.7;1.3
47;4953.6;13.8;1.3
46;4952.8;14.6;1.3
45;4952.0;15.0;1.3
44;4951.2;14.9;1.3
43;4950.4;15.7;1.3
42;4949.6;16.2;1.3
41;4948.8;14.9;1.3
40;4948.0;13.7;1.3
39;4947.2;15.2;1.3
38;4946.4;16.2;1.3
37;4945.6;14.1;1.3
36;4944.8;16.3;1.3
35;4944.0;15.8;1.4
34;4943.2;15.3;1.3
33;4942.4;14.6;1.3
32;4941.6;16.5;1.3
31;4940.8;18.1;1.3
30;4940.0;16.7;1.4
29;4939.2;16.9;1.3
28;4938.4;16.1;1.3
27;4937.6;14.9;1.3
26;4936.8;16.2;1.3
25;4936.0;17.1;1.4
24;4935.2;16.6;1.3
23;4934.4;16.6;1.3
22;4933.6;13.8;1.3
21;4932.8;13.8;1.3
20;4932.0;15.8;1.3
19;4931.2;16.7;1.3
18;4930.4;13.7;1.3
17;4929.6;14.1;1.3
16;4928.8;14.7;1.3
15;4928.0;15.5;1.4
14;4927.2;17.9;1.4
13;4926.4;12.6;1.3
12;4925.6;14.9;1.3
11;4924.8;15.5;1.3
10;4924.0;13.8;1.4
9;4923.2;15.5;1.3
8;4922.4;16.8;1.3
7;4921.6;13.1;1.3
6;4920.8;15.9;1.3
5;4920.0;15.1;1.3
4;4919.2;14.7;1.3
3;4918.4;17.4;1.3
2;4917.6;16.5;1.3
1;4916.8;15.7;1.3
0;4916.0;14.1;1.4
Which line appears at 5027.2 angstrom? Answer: H-beta 4861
